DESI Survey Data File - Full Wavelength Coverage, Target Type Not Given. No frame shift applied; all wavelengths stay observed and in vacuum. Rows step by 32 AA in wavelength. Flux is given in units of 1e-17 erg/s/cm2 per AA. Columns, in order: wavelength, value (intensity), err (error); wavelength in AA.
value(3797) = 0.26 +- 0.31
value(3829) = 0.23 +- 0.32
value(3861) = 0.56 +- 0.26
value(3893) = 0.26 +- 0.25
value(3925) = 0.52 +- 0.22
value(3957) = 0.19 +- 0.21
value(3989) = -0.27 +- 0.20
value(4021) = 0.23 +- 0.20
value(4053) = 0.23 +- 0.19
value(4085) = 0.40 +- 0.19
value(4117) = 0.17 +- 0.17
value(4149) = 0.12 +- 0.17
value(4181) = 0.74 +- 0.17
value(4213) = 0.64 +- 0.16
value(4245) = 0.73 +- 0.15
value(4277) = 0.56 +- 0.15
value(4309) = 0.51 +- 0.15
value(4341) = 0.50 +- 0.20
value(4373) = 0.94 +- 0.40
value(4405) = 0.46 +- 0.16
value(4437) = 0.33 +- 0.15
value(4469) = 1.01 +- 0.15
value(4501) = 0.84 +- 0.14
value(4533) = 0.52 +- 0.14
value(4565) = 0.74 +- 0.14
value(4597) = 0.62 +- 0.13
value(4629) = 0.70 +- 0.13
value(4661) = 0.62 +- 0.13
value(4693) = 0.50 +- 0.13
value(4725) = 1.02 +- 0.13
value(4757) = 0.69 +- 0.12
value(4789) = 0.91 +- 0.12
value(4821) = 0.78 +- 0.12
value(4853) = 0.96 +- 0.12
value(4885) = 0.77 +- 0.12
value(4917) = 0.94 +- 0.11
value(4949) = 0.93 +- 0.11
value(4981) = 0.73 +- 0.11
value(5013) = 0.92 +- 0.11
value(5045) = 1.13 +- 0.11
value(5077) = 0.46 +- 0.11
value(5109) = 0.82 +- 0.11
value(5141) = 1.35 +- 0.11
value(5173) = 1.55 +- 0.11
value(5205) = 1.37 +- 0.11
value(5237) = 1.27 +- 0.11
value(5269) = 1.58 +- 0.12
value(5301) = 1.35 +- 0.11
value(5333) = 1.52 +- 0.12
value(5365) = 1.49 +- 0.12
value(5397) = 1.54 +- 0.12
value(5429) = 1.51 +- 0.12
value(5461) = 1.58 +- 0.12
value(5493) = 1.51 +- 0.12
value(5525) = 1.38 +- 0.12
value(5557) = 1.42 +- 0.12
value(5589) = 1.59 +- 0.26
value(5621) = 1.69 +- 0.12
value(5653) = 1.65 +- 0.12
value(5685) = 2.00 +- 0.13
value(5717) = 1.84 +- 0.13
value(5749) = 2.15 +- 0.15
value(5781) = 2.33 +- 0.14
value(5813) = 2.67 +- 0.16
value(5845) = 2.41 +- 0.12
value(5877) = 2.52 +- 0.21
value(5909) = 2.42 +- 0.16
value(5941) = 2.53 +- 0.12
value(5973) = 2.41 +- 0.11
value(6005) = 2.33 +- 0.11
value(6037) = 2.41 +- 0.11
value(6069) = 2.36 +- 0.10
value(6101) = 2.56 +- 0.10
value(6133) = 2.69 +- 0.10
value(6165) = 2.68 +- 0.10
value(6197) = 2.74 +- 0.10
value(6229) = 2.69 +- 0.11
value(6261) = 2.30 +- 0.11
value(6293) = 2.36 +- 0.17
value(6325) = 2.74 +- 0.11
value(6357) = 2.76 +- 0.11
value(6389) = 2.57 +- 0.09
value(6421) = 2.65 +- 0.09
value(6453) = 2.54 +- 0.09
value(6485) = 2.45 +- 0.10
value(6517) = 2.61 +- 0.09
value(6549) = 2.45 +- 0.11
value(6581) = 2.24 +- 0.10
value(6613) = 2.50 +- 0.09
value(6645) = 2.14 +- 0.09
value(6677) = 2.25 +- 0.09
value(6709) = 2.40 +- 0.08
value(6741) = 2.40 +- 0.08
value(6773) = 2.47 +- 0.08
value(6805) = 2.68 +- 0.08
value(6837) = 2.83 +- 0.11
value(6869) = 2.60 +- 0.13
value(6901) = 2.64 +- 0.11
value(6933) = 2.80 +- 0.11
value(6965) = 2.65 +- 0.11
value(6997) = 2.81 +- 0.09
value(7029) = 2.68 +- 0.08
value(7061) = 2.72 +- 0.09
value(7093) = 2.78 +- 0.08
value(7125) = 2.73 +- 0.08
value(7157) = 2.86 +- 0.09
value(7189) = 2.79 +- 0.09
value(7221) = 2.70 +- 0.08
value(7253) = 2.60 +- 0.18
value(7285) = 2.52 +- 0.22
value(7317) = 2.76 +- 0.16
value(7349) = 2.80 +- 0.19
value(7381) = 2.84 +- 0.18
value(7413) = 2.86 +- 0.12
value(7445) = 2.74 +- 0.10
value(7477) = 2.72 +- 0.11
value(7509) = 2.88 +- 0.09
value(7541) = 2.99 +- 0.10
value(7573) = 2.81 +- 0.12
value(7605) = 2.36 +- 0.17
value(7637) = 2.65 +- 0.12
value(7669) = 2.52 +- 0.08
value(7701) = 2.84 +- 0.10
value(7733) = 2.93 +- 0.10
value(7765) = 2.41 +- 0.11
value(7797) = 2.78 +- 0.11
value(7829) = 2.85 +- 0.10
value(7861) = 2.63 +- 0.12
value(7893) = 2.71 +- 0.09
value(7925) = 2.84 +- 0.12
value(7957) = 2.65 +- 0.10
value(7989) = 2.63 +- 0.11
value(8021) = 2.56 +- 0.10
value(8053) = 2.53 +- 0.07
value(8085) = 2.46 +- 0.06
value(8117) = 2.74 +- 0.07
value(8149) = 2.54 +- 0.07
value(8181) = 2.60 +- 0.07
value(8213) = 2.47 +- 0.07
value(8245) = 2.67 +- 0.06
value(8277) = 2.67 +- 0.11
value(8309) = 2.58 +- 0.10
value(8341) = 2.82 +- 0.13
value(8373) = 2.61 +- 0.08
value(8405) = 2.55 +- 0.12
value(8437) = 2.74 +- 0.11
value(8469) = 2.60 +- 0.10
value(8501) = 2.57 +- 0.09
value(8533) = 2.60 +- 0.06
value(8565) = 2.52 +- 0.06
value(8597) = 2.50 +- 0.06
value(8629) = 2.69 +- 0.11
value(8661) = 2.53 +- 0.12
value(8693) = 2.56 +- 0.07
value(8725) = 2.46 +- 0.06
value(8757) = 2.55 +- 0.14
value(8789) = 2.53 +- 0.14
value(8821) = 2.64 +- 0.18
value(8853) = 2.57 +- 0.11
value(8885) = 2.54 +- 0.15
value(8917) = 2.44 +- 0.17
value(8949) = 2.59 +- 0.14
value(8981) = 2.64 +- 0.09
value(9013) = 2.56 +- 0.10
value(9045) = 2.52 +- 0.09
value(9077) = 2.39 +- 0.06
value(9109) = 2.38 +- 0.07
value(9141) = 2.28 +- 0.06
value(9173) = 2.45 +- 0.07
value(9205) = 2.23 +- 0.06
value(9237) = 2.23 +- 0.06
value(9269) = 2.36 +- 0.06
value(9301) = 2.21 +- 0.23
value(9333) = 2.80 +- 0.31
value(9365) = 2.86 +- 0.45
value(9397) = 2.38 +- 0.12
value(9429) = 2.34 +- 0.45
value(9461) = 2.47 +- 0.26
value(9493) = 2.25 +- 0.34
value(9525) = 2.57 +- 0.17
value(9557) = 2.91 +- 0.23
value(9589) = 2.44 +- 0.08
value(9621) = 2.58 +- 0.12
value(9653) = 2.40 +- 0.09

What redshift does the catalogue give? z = 0.289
